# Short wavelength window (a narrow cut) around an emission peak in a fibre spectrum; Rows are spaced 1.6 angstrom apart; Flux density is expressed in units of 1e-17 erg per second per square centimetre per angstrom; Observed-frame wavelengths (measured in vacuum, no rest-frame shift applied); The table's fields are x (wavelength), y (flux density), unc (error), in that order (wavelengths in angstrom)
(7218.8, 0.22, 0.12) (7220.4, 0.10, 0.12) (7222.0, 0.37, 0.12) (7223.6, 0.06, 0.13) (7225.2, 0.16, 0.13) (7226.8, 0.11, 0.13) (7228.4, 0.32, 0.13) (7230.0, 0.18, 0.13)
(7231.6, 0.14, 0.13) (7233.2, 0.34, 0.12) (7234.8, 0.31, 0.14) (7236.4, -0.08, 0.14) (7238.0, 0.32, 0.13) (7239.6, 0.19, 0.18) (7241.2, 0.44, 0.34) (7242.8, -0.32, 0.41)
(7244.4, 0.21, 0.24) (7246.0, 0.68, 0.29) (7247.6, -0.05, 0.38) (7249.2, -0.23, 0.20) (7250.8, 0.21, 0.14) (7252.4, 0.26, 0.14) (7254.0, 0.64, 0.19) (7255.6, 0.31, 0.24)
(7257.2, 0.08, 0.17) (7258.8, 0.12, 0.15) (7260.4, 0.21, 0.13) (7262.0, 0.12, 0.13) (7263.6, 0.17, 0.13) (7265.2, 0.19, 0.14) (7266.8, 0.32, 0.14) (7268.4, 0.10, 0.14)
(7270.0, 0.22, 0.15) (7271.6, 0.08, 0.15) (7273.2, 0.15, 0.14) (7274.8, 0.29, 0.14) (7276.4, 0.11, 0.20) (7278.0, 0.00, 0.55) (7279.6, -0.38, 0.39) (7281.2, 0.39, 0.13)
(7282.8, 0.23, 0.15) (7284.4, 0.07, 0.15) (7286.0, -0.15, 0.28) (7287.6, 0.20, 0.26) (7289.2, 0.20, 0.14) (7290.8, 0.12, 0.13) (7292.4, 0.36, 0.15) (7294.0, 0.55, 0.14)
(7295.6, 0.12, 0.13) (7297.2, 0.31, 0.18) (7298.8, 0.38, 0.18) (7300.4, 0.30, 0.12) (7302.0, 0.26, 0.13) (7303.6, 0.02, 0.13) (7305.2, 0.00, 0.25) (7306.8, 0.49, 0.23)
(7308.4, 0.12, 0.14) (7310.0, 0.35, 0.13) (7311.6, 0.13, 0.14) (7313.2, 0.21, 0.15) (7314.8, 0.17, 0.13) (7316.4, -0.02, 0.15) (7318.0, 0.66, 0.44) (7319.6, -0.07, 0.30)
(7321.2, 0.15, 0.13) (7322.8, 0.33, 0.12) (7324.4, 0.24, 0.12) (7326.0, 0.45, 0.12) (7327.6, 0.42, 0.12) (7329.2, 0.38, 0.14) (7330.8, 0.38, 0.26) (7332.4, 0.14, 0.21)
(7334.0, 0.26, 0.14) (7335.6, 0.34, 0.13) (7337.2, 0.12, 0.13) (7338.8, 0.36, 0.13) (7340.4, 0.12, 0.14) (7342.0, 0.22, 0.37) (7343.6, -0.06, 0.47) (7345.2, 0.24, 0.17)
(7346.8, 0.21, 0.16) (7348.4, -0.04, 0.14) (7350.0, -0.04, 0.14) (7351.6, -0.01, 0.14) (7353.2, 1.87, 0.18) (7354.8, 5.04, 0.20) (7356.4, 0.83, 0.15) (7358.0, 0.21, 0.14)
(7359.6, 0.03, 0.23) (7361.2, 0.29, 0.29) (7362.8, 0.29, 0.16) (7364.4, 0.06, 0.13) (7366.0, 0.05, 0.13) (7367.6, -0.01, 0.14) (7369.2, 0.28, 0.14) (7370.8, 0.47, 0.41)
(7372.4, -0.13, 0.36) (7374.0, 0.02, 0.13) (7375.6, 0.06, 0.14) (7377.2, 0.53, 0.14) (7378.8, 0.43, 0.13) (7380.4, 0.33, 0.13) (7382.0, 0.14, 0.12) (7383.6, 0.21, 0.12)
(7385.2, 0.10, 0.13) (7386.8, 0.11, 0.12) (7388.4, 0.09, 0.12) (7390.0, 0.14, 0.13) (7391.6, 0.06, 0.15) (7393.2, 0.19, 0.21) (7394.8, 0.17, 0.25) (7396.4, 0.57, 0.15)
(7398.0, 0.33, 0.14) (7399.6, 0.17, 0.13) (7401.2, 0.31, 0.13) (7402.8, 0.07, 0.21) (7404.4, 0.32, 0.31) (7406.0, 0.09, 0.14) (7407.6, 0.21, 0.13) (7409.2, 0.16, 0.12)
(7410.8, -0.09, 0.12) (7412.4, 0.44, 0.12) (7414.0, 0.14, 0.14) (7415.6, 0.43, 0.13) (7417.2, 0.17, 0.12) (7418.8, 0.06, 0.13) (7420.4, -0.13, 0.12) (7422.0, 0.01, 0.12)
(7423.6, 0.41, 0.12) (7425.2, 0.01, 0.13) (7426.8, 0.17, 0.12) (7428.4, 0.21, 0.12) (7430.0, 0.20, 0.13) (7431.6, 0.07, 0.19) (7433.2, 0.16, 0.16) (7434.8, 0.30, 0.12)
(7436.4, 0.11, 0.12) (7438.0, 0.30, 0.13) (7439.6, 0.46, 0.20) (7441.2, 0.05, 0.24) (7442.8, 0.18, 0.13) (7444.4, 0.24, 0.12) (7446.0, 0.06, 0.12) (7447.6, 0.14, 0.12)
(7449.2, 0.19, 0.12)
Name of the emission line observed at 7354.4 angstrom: H-alpha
